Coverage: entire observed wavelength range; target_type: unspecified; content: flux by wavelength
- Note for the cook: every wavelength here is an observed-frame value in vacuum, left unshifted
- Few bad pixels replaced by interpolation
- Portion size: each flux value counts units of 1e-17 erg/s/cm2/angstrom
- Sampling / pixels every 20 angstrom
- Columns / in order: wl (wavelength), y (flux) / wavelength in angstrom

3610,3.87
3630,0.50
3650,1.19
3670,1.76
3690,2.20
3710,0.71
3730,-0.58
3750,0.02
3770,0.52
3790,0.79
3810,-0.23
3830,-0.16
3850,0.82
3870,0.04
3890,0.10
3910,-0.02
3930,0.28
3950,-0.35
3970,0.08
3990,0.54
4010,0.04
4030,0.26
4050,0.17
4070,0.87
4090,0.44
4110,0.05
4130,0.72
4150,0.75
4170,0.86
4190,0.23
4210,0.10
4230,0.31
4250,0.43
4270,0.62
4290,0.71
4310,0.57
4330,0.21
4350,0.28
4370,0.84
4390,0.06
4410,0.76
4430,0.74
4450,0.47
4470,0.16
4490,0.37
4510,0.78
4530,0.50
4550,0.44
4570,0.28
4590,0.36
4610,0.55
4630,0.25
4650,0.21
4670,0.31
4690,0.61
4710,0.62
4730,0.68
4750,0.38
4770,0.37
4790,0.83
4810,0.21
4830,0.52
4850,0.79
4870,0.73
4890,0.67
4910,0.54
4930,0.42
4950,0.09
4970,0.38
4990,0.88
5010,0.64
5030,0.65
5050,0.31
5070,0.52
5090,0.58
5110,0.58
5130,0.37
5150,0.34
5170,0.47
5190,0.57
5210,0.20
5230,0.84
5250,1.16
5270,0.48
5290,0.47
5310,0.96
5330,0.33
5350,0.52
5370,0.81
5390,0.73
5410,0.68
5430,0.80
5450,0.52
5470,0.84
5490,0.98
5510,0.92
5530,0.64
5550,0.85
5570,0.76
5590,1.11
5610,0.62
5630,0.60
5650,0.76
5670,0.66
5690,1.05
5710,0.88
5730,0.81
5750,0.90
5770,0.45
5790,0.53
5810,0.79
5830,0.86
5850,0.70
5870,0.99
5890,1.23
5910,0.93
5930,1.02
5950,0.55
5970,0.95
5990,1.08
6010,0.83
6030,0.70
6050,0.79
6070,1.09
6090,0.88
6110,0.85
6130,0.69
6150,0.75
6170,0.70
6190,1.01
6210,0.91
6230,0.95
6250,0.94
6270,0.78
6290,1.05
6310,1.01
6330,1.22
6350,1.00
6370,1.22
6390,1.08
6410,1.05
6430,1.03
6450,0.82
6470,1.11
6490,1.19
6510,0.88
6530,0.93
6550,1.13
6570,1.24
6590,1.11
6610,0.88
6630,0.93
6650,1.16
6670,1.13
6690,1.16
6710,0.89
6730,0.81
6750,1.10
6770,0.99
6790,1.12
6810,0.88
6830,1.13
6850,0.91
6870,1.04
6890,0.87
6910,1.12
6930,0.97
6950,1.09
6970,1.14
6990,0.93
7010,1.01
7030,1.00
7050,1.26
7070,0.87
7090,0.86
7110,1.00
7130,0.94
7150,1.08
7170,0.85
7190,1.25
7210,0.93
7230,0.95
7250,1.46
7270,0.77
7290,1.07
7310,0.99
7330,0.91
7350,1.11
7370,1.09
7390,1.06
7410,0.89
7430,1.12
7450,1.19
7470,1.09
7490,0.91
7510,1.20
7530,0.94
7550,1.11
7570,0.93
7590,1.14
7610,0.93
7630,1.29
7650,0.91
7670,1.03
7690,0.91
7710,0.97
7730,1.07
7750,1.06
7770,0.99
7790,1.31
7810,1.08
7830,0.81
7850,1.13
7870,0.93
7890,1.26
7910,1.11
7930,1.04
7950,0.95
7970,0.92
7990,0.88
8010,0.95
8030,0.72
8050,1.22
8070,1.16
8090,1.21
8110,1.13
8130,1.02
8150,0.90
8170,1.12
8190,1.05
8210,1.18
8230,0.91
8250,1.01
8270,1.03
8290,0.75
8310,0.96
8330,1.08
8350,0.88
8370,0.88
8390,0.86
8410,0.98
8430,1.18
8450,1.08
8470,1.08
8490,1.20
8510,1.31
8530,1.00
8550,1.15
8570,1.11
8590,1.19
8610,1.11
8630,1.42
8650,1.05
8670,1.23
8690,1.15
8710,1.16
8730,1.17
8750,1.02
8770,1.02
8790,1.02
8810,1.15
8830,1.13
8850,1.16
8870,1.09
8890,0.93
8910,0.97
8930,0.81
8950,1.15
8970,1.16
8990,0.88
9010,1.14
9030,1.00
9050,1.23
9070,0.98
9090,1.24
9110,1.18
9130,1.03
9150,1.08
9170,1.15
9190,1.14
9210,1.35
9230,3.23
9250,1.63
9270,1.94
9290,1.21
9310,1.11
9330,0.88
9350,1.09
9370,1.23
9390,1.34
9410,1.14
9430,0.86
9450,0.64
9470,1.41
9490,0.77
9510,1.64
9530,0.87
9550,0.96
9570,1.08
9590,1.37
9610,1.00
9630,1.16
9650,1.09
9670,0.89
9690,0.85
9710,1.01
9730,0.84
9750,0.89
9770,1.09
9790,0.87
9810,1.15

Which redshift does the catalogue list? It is 0.41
